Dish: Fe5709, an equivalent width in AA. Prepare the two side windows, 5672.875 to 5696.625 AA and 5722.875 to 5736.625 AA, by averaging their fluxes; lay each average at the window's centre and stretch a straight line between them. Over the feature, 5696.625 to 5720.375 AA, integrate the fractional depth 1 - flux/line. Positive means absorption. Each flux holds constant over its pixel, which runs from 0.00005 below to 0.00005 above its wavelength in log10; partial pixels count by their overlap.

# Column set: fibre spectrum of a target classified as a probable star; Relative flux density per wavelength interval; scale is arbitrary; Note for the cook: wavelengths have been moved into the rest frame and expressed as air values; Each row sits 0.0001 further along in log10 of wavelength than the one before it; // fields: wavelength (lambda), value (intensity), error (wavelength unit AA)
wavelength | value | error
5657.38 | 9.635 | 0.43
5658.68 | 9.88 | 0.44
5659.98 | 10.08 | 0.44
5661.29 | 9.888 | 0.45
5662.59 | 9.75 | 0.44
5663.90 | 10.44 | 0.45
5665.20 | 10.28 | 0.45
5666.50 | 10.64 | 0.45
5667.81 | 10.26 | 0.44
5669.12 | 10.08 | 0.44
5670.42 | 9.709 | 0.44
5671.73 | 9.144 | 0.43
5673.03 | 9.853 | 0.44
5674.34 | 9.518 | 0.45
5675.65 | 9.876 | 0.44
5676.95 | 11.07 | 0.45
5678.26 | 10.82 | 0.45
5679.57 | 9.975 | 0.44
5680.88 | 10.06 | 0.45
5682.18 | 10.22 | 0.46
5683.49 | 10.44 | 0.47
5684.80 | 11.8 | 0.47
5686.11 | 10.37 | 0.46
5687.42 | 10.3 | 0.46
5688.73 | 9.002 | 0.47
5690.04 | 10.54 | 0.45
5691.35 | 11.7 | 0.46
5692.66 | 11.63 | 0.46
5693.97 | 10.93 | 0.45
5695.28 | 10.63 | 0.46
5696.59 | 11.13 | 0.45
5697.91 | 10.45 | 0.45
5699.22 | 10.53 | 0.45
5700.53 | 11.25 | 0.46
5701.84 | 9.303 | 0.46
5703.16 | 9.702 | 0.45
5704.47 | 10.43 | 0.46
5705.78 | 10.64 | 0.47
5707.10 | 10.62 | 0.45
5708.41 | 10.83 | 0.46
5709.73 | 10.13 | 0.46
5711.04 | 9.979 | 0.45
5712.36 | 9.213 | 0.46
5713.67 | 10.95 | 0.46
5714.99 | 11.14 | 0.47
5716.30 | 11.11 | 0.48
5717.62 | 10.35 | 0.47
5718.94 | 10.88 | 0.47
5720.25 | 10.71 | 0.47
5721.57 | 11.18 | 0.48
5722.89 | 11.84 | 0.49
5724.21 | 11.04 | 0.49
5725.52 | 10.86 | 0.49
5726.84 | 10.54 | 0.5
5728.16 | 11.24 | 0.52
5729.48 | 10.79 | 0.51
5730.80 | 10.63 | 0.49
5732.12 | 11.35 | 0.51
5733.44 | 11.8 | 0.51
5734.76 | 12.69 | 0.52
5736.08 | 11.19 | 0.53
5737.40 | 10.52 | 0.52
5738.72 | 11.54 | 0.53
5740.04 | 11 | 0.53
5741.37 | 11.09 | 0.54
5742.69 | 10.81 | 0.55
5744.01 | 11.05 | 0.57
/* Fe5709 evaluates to 0.95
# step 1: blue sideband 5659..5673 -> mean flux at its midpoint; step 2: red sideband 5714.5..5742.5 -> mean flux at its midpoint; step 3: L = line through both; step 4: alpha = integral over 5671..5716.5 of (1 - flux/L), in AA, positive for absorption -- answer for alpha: 0.3 AA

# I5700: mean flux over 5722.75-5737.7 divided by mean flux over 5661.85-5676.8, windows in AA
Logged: 1.12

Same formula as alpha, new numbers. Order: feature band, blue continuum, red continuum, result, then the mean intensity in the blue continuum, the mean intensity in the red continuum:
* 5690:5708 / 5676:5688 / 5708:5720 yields -0.26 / 10.5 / 10.5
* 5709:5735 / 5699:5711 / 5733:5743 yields -0.06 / 10.4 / 11.3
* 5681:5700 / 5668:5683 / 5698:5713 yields -1.00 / 10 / 10.2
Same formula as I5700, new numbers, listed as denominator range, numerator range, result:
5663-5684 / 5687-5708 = 1.04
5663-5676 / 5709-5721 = 1.05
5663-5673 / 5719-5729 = 1.10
